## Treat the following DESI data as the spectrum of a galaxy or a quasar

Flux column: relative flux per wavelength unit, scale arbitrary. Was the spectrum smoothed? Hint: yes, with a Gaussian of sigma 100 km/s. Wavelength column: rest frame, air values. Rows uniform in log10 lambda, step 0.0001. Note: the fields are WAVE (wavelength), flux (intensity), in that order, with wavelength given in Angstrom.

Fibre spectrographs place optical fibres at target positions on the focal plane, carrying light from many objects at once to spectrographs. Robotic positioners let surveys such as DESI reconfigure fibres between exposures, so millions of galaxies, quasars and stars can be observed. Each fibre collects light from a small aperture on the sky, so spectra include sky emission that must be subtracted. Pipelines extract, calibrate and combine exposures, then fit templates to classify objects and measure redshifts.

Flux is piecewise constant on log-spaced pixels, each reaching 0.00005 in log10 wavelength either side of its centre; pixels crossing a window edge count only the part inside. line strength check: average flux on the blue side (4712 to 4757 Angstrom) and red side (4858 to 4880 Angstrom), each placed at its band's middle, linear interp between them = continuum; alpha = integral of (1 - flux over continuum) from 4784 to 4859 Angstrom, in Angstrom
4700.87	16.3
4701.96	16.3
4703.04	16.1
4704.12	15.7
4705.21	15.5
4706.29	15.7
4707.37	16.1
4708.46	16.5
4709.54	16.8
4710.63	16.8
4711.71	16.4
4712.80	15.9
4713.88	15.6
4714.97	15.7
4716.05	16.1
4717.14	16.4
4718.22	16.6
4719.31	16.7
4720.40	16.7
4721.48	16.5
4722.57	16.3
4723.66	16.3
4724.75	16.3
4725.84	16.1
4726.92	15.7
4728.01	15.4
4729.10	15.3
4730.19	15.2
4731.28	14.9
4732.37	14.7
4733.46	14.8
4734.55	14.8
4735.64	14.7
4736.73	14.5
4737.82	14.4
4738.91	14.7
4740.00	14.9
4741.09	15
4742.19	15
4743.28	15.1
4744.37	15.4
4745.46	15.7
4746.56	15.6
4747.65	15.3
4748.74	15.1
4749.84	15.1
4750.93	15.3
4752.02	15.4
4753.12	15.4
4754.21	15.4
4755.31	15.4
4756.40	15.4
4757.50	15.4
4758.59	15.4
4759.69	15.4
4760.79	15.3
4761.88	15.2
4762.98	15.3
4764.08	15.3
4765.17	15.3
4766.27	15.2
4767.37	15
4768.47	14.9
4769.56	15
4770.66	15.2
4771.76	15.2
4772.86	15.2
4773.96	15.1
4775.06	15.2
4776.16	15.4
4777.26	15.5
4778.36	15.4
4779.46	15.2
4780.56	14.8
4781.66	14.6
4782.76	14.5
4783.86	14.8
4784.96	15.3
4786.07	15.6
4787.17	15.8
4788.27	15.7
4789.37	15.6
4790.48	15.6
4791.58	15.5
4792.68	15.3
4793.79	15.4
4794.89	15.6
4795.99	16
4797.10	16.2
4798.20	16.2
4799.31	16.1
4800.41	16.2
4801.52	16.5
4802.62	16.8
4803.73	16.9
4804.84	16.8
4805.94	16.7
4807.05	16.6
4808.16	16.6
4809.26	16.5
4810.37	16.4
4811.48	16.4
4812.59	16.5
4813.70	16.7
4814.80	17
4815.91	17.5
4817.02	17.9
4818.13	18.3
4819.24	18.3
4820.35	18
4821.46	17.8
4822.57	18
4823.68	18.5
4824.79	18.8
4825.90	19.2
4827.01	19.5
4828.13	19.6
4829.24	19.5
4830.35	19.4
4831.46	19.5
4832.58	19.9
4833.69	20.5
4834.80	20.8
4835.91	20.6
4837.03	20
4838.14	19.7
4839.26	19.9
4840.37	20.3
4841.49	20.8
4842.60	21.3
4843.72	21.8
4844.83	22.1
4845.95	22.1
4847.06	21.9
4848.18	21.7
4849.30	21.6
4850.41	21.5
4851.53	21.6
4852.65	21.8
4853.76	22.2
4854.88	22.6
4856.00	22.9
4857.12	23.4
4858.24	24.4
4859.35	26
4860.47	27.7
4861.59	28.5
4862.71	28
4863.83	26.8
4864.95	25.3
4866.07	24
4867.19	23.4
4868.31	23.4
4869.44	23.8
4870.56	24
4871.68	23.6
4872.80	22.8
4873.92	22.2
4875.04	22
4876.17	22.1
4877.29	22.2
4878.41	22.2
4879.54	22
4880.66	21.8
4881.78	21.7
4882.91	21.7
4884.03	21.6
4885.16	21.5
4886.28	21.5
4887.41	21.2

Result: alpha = 9.2 Angstrom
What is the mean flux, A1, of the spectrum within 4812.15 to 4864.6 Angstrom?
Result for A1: 20.9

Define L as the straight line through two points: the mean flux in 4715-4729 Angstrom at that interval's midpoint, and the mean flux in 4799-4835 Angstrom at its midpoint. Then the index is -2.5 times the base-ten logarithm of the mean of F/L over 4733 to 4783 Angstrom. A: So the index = 0.115 mag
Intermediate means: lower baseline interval 16.2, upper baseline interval 17.9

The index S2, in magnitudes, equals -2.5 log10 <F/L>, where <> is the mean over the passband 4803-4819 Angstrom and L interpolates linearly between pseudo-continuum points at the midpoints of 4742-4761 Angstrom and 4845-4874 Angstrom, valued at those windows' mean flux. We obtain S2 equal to 0.18 mag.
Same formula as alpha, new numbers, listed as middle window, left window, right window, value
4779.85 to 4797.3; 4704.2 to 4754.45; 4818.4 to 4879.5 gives 3.10 Angstrom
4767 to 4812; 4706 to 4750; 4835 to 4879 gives 7.98 Angstrom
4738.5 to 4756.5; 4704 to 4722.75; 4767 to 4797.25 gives 0.59 Angstrom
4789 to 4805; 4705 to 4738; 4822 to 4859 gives 2.51 Angstrom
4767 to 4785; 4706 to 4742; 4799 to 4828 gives 1.73 Angstrom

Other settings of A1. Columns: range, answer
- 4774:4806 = 15.7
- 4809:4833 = 18.2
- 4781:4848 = 17.8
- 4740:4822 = 15.8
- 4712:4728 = 16.2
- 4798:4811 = 16.5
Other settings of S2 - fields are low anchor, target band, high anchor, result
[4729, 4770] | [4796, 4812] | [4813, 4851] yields 0.11 mag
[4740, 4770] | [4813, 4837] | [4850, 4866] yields 0.15 mag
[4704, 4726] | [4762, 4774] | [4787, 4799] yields 0.05 mag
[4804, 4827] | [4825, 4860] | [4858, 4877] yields 0.00 mag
